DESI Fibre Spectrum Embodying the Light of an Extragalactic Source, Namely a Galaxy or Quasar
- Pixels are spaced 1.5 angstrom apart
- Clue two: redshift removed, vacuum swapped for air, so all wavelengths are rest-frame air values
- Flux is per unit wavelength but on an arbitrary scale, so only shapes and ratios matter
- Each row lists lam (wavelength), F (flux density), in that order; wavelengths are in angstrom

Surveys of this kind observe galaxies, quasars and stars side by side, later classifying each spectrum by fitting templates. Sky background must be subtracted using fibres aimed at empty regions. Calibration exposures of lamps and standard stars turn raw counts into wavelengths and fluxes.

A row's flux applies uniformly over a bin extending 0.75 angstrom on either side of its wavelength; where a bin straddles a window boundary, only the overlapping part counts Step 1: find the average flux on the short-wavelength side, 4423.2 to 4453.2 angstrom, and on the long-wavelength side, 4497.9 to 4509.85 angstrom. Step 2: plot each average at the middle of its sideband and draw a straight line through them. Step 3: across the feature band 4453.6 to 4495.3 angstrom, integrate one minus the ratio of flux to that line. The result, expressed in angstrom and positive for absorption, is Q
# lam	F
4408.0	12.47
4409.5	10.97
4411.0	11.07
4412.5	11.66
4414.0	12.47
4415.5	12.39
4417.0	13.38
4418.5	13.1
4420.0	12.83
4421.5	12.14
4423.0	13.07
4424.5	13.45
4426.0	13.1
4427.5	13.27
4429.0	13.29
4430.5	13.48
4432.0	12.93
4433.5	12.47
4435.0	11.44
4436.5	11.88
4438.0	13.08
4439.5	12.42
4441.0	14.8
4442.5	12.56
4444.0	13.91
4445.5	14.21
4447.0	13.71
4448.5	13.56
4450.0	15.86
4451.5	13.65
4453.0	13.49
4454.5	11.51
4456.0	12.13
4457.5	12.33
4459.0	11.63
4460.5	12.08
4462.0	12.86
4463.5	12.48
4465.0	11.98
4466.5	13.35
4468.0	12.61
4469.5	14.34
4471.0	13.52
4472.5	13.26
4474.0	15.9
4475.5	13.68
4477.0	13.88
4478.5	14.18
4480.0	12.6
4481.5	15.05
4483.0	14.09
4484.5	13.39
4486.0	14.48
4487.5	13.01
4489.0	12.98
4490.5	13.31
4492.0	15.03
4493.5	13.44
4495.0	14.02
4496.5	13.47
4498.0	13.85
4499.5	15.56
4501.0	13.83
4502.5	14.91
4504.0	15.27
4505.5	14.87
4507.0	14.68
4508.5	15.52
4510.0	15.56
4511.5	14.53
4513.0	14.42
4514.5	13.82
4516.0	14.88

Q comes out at 2.6 angstrom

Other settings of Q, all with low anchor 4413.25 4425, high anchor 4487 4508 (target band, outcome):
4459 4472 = 0.8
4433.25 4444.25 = 0.3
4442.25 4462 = 0.4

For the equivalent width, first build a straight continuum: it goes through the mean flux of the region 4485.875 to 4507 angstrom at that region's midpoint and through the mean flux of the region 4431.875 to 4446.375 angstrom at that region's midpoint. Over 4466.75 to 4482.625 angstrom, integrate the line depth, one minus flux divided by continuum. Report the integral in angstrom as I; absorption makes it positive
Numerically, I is -0.2 angstrom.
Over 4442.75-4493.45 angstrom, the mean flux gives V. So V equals 13.4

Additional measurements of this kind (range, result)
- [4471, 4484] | 14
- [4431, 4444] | 12.8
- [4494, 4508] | 14.5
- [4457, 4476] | 13.1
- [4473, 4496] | 13.9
